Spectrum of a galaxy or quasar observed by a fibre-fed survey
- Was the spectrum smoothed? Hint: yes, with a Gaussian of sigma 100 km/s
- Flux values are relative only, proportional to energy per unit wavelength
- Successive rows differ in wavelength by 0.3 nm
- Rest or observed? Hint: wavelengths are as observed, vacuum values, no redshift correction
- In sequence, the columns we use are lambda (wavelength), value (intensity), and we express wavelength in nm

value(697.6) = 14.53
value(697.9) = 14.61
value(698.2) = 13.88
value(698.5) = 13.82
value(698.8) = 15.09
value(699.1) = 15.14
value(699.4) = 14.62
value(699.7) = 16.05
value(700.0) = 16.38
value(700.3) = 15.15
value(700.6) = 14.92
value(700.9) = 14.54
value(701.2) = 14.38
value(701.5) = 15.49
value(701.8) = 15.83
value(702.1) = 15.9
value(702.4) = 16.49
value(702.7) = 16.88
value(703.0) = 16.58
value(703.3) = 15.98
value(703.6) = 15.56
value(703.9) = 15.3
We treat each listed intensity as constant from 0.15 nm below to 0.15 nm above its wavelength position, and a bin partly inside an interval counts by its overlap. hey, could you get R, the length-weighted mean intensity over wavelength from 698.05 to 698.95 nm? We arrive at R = 14.3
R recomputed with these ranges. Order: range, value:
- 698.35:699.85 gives 14.9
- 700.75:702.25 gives 15.2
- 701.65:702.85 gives 16.3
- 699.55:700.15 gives 16.2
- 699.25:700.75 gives 15.4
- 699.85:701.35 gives 15.1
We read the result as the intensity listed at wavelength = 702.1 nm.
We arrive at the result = 15.9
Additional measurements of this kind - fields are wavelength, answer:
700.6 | 14.92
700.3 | 15.15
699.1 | 15.14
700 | 16.38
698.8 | 15.09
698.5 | 13.82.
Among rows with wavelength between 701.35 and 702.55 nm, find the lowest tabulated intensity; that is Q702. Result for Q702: 15.49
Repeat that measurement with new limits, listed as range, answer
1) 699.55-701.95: 14.38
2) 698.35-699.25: 13.82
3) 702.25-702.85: 16.49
